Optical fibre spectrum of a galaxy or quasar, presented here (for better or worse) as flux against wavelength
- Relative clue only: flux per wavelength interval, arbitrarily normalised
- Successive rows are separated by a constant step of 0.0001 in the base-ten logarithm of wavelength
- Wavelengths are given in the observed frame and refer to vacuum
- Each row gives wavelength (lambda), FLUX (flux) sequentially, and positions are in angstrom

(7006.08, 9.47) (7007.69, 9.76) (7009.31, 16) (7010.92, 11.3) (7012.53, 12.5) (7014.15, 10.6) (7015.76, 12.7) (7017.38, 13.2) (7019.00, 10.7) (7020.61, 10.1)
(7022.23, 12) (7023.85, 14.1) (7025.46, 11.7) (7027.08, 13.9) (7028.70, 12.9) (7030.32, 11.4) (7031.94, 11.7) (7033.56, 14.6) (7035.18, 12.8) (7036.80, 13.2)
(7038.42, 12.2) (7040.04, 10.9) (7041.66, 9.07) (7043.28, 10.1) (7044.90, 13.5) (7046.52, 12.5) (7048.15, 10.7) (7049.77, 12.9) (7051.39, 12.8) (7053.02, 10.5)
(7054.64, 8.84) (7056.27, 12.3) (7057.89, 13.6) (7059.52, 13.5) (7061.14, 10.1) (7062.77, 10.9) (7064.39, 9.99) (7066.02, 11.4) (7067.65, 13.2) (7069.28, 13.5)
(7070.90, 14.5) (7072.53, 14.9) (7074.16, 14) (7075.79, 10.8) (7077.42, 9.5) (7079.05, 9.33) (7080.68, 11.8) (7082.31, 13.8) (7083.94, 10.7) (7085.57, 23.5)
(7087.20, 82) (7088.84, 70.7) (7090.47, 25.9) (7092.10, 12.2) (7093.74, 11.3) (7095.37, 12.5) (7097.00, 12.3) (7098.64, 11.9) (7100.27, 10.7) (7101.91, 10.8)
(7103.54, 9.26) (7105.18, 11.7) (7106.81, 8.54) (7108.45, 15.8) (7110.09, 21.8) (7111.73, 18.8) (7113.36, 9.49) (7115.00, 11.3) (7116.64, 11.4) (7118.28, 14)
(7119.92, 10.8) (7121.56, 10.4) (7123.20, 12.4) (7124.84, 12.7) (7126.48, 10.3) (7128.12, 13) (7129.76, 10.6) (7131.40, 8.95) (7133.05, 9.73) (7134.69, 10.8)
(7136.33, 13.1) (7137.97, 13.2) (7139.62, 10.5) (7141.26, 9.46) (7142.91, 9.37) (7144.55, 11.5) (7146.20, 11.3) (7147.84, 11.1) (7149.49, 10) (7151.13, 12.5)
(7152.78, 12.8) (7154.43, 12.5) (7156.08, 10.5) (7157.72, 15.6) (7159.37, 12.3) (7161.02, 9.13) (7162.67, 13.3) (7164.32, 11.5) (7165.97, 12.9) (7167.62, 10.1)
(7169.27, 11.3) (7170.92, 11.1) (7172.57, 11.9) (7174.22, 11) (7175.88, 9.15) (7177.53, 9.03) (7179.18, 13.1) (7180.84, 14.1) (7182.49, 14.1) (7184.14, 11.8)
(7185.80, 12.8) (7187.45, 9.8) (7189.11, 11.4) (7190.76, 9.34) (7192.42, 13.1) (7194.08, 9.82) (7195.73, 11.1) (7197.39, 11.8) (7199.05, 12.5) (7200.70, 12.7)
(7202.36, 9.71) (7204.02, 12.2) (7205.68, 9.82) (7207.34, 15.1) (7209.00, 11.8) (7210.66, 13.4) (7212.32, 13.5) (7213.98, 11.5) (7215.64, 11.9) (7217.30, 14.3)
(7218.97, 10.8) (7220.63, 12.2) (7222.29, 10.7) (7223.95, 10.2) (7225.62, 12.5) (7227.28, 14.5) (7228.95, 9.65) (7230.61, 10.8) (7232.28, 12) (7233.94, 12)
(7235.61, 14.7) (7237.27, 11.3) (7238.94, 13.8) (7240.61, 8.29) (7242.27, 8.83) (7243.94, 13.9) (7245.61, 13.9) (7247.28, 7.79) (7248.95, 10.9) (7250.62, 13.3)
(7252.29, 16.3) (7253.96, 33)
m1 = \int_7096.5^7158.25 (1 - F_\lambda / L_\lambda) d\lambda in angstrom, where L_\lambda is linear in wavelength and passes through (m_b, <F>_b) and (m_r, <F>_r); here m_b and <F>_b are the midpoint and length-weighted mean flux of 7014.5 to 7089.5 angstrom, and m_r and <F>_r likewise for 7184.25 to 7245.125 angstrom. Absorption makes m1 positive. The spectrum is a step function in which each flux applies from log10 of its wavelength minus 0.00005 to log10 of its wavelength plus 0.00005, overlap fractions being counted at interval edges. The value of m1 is 7.5 angstrom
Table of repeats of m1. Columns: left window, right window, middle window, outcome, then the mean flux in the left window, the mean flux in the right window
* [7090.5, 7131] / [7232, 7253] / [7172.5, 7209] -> 1.8 angstrom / 12.5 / 12.1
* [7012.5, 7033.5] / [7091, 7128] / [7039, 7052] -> 0.7 angstrom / 12.2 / 12.4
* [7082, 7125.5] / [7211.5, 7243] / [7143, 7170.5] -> 6.6 angstrom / 18.1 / 11.8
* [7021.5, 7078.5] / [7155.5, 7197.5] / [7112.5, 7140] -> 1.0 angstrom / 12.1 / 11.6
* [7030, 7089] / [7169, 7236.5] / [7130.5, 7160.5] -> 4.0 angstrom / 15.2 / 11.8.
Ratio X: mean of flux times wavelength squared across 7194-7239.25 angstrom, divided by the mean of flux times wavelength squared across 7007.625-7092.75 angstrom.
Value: 0.84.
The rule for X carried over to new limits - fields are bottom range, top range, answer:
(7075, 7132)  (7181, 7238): 0.75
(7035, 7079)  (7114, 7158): 0.98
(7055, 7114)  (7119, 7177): 0.70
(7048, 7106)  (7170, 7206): 0.73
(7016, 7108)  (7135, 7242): 0.83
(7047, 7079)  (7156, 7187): 1.02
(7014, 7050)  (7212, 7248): 1.03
